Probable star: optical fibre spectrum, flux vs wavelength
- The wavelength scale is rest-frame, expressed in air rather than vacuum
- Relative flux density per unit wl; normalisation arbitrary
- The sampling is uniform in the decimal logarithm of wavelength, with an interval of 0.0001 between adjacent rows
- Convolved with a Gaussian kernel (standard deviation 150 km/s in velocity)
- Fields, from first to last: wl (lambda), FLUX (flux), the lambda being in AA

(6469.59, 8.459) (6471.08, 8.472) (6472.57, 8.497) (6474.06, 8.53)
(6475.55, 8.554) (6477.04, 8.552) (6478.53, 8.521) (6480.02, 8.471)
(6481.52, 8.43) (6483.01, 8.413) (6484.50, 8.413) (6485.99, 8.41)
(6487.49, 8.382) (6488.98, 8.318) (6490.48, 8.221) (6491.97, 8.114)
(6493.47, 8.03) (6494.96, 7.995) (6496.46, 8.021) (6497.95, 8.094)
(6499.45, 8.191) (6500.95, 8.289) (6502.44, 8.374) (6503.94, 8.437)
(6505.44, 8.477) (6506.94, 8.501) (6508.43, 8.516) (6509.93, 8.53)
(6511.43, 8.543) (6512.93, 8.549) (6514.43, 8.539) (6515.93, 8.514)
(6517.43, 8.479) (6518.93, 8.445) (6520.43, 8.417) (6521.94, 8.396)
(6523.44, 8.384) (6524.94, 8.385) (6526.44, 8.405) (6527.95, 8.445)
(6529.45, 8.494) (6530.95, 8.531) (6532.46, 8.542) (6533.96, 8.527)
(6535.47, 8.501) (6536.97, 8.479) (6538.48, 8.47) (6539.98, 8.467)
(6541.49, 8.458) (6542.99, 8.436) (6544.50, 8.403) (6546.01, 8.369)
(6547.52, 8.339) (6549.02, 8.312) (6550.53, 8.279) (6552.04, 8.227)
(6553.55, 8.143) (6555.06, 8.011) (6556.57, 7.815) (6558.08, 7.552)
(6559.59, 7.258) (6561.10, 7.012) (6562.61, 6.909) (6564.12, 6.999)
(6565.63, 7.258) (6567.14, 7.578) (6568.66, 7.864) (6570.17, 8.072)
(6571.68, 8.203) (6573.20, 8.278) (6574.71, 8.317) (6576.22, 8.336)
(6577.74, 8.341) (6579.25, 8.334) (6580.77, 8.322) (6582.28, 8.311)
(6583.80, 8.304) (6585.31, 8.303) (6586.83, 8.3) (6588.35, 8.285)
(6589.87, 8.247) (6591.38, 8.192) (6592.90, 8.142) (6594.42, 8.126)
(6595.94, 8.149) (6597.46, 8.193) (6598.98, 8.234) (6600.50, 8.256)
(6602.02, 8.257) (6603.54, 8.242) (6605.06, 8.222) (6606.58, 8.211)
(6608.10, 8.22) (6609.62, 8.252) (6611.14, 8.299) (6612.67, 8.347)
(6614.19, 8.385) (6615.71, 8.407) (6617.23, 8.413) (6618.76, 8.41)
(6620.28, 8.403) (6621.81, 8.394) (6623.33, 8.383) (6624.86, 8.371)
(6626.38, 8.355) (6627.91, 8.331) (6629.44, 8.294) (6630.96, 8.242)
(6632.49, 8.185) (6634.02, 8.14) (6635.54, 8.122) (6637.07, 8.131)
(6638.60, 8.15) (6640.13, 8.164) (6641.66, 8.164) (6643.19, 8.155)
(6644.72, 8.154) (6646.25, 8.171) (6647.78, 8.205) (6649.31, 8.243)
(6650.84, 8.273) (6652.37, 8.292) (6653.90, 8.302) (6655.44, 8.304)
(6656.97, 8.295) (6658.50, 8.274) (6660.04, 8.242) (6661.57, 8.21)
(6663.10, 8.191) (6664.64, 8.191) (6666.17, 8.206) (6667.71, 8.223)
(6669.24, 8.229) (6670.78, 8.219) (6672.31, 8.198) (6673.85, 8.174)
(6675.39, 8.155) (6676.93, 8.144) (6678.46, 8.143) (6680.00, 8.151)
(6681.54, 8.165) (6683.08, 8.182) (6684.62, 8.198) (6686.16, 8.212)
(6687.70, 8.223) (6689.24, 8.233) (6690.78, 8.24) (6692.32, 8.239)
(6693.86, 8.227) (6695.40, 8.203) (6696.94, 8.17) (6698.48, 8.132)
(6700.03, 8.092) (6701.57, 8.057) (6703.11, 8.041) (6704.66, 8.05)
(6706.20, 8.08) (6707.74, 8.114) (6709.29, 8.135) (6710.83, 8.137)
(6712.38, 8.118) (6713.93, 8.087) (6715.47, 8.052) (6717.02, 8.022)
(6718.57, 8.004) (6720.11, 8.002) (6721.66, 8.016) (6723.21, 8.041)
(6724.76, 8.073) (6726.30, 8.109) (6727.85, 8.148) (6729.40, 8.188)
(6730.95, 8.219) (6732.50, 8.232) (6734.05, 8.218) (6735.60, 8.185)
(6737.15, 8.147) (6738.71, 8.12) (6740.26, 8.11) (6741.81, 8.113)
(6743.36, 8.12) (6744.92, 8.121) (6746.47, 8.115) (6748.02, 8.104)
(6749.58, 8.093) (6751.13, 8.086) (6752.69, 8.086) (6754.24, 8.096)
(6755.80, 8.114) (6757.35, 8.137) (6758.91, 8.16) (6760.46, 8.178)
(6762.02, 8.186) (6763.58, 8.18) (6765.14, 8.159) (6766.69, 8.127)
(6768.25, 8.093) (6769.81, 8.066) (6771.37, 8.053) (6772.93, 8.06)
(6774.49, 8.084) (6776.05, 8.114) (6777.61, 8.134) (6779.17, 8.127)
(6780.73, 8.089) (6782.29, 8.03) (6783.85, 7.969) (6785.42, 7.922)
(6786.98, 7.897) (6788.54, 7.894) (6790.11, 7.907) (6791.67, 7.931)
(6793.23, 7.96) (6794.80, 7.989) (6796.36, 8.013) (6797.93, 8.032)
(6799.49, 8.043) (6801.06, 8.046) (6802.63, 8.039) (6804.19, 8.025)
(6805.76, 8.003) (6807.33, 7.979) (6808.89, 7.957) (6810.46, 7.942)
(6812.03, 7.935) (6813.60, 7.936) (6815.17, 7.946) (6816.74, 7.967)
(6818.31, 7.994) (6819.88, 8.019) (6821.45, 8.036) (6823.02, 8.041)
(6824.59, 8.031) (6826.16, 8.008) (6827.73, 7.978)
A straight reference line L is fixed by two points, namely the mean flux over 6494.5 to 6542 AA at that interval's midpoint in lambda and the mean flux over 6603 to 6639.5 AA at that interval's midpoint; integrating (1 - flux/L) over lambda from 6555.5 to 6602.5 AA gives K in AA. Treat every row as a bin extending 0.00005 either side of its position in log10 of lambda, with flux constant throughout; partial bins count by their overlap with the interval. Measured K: 2.0 AA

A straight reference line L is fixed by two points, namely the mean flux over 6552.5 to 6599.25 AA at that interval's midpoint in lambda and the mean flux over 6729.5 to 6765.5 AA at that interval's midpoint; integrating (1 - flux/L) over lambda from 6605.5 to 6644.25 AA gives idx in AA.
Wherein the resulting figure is -1.2 AA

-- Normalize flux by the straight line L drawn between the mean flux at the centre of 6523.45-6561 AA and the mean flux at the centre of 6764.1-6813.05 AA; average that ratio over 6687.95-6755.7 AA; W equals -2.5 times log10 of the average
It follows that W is 0.00 mag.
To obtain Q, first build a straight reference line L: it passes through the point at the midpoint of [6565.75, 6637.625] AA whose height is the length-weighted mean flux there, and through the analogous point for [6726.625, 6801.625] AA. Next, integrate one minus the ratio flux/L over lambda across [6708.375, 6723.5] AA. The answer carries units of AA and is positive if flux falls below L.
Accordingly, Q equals 0.1 AA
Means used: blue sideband 8.24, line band 8.06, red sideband 8.09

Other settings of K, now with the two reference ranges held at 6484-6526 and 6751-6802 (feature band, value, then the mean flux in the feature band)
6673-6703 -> -0.06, 8.17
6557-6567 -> 1.31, 7.22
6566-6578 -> 0.28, 8.08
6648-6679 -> -0.16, 8.23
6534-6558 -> 0.04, 8.3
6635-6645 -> 0.07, 8.14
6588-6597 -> 0.08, 8.18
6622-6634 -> -0.12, 8.3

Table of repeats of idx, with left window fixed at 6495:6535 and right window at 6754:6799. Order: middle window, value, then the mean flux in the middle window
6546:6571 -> 1.8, 7.75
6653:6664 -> -0.1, 8.26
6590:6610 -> 0.2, 8.21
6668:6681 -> 0.0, 8.18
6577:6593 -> 0.1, 8.29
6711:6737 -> 0.1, 8.11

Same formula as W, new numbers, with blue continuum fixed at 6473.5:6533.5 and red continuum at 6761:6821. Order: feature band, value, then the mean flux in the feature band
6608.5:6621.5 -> -0.01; 8.36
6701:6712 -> 0.01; 8.09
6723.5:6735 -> -0.01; 8.17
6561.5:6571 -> 0.12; 7.44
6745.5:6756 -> 0.00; 8.1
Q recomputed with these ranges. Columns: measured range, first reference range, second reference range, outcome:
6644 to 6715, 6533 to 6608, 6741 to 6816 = -0.9 AA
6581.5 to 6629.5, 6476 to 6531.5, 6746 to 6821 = -0.2 AA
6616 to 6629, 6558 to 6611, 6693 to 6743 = -0.5 AA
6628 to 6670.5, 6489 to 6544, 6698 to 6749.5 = 0.0 AA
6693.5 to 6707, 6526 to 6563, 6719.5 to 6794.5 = 0.0 AA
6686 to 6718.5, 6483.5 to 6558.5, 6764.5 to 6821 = 0.0 AA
